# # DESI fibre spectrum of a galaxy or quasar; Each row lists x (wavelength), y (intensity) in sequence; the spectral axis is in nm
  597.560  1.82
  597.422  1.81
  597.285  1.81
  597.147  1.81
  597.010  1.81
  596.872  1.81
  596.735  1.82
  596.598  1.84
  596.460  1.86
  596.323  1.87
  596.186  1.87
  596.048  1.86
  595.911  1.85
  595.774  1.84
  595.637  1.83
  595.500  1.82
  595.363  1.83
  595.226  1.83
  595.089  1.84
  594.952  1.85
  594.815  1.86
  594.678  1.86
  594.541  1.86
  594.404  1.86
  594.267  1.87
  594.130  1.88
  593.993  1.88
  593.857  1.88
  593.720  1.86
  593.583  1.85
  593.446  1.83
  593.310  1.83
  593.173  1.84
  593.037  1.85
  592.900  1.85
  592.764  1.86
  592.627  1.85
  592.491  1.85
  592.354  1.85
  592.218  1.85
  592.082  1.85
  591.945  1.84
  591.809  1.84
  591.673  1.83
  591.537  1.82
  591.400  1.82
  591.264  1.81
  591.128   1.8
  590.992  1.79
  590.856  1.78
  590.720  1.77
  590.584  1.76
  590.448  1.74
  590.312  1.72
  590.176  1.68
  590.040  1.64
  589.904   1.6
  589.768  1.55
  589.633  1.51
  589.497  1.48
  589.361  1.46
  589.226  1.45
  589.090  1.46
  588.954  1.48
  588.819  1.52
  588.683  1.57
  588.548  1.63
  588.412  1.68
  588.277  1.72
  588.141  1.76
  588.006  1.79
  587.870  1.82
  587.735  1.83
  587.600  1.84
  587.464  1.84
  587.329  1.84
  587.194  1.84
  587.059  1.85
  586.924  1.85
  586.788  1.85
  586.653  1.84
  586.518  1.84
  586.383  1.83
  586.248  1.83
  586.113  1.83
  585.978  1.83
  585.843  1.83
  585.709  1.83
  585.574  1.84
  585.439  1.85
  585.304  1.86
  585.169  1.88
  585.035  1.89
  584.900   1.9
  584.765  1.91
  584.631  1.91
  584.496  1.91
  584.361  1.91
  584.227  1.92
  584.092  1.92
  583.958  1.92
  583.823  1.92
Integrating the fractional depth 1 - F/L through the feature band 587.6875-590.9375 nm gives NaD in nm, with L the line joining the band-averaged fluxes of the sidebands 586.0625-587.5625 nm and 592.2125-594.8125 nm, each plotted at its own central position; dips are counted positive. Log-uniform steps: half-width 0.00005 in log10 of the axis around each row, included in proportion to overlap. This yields 0.36 nm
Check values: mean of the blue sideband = 1.84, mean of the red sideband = 1.86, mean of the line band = 1.64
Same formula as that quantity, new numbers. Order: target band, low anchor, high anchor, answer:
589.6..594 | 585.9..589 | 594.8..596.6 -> 0.049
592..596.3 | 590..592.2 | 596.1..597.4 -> -0.098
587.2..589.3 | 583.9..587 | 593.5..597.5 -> 0.199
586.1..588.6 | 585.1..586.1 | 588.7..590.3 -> -0.145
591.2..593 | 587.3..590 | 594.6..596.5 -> -0.100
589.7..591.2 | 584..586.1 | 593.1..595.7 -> 0.121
